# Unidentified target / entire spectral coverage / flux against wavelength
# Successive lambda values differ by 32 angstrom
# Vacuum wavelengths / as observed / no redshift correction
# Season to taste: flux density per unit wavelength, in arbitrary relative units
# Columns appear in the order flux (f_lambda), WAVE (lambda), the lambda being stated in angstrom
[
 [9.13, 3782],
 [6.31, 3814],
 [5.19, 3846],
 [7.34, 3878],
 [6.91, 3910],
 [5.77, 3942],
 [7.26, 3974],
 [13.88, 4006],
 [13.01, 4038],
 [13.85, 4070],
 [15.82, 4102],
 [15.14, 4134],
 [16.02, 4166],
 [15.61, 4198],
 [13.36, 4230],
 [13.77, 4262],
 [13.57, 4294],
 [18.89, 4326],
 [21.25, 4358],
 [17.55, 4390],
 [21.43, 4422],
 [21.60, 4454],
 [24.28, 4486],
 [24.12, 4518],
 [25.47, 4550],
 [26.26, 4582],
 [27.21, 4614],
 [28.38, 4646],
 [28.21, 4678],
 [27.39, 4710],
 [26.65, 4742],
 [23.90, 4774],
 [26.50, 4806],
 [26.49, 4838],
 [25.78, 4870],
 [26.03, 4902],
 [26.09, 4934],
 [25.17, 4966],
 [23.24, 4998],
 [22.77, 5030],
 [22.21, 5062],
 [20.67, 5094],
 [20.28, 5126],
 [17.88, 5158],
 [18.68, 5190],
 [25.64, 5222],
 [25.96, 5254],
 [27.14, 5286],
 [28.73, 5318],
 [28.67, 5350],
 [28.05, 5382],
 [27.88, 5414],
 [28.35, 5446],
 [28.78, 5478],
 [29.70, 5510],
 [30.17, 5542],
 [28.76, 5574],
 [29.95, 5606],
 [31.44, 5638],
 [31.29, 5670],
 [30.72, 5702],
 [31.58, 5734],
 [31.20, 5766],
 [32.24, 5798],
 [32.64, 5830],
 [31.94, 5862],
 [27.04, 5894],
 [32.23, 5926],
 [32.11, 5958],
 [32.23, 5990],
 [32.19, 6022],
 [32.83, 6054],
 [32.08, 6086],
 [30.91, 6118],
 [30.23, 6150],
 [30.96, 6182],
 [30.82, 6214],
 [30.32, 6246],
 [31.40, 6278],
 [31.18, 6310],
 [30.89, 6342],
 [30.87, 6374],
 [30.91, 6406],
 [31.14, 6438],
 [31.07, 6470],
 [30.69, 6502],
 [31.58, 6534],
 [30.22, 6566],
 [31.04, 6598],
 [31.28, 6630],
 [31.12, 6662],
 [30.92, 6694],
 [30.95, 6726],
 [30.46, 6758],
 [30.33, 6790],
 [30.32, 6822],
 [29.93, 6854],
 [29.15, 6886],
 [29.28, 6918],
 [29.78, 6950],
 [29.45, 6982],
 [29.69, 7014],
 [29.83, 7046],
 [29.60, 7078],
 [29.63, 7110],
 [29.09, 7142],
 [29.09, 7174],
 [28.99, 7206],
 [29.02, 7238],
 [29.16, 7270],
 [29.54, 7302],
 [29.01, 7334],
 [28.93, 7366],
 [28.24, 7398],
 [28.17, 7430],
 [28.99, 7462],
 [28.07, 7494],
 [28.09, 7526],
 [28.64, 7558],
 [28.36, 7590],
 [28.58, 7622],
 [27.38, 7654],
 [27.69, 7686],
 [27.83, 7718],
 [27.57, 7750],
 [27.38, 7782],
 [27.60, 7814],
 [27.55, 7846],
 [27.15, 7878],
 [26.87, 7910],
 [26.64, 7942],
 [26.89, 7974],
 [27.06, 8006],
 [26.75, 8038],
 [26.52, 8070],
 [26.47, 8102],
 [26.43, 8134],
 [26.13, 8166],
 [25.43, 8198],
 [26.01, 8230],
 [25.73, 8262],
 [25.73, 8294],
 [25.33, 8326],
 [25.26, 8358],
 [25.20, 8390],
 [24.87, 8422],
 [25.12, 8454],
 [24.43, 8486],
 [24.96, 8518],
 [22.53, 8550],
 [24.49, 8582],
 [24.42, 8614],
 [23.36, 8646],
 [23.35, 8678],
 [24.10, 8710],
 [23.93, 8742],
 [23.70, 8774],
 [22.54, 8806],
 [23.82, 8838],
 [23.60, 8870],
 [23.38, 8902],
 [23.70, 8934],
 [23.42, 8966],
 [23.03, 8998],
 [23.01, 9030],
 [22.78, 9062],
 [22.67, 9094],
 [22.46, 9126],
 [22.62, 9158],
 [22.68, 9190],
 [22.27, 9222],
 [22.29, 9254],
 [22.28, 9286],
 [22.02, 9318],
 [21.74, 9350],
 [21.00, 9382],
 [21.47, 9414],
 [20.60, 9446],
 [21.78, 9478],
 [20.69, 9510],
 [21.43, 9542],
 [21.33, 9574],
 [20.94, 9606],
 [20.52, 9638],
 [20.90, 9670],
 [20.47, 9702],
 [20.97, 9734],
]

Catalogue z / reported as 0.000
